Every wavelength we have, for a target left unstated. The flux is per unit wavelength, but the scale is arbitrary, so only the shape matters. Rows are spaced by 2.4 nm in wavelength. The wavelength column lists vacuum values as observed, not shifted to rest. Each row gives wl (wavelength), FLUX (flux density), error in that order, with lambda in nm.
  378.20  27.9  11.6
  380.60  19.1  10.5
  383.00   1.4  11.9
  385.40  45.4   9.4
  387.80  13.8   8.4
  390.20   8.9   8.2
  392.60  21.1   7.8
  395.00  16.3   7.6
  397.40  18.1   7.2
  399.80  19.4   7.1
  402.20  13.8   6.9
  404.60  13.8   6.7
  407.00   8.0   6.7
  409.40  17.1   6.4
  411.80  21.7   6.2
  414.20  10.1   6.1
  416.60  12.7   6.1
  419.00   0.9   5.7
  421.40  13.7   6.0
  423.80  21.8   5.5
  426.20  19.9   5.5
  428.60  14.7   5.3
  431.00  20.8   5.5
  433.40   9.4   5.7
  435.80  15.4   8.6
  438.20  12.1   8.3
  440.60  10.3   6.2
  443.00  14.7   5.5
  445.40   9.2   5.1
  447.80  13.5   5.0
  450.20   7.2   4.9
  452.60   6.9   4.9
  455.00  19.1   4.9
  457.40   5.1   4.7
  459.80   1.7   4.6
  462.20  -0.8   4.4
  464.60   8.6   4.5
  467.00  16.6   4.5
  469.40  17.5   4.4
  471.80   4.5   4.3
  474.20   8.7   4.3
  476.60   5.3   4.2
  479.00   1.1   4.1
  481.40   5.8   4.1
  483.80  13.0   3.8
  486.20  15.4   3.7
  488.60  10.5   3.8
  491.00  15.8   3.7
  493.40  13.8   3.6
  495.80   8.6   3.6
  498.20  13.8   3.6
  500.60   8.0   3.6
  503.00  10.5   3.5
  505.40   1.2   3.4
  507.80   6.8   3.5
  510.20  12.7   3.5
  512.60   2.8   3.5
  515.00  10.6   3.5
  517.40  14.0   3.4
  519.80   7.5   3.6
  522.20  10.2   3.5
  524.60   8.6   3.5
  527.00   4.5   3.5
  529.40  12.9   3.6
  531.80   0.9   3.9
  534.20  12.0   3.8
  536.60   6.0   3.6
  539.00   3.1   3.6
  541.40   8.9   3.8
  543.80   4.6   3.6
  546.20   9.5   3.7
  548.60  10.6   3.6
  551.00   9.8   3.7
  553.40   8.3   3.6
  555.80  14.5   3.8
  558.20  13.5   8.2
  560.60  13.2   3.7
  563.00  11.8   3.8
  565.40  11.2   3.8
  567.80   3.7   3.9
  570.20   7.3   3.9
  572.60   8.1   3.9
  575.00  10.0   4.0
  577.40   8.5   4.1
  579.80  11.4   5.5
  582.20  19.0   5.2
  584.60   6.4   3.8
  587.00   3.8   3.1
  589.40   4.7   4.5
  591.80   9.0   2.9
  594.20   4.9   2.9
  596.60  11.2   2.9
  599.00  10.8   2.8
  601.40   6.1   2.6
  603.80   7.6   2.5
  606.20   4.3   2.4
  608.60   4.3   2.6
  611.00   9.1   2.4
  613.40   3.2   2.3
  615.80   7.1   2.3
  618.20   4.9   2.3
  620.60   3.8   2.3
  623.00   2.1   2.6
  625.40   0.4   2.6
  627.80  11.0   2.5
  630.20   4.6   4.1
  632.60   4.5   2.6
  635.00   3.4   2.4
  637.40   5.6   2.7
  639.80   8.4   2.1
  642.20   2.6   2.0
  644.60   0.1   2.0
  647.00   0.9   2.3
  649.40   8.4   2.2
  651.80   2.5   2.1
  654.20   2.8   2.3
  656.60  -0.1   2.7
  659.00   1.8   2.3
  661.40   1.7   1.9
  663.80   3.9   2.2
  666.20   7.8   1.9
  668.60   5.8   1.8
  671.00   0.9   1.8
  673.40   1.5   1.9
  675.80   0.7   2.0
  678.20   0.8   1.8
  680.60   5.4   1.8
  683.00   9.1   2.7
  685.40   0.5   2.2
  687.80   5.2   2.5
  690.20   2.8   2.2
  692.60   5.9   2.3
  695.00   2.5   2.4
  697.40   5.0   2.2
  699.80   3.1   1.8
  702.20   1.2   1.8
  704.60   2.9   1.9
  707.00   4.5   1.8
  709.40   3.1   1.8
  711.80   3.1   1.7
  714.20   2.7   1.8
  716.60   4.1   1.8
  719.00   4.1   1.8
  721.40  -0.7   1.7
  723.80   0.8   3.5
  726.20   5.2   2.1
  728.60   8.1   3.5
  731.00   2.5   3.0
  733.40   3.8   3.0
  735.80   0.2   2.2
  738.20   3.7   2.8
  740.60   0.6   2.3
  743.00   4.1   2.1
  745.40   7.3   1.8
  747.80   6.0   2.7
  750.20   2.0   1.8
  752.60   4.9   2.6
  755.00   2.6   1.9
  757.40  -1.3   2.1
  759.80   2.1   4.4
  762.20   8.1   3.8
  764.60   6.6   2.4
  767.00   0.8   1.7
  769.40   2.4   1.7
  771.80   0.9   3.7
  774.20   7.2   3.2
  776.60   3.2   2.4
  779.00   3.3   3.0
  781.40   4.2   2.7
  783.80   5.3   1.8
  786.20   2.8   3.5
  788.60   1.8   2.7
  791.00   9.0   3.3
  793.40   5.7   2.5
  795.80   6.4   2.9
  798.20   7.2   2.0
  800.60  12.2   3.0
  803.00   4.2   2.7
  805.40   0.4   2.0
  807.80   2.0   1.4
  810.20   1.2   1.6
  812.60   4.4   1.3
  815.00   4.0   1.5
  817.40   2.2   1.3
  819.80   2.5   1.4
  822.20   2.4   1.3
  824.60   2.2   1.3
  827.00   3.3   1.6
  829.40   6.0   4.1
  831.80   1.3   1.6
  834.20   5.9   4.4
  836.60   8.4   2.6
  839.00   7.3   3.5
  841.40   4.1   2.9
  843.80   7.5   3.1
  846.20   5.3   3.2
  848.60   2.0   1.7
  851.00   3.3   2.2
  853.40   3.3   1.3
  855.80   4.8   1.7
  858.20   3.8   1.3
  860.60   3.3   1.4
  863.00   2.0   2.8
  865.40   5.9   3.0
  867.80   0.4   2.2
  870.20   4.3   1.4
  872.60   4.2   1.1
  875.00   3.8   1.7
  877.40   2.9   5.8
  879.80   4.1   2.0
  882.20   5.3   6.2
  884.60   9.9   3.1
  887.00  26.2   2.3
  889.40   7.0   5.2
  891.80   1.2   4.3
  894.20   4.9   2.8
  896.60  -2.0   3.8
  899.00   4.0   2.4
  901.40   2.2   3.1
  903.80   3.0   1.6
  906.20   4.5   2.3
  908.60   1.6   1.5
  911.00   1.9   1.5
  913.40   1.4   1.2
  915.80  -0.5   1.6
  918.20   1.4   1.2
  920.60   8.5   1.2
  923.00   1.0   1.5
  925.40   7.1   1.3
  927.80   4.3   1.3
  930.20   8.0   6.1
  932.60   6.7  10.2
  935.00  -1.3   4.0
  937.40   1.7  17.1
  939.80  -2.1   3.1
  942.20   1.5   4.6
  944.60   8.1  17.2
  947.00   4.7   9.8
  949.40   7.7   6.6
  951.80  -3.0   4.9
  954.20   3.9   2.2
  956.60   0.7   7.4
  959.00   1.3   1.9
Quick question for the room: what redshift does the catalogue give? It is 1.380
